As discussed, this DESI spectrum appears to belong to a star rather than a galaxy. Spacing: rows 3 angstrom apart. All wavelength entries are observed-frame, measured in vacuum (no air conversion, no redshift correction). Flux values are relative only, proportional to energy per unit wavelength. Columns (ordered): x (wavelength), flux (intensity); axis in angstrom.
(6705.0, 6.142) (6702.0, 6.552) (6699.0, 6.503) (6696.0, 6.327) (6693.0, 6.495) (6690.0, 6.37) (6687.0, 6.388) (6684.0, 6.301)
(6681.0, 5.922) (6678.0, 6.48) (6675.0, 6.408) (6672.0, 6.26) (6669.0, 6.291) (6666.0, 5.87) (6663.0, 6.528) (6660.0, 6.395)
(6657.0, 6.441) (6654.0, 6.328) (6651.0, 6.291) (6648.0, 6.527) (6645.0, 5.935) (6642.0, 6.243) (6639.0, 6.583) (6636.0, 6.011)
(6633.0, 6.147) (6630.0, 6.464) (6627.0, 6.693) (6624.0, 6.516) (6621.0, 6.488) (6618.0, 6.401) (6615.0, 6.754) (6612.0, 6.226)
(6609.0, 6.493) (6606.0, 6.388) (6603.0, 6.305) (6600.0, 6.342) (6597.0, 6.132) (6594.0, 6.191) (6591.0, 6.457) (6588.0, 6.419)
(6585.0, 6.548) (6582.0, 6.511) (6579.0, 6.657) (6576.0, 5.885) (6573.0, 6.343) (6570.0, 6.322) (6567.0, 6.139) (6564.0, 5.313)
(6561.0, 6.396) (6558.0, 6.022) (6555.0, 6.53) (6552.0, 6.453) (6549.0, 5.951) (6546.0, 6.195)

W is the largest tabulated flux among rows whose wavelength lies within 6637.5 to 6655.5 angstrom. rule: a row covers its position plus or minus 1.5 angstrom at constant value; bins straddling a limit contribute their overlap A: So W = 6.583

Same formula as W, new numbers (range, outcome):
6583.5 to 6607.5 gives 6.548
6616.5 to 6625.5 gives 6.516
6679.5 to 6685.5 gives 6.301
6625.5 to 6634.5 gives 6.693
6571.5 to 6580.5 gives 6.657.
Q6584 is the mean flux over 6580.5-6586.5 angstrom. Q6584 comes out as 6.53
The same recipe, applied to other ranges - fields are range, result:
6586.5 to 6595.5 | 6.36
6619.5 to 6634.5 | 6.46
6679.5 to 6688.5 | 6.2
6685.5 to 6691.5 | 6.38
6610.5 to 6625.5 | 6.48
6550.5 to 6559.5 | 6.33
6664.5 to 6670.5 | 6.08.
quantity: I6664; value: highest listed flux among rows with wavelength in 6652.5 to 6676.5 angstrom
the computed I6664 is 6.528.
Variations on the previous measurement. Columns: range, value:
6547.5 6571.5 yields 6.53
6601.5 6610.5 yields 6.493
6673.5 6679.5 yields 6.48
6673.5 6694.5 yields 6.495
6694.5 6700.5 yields 6.503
